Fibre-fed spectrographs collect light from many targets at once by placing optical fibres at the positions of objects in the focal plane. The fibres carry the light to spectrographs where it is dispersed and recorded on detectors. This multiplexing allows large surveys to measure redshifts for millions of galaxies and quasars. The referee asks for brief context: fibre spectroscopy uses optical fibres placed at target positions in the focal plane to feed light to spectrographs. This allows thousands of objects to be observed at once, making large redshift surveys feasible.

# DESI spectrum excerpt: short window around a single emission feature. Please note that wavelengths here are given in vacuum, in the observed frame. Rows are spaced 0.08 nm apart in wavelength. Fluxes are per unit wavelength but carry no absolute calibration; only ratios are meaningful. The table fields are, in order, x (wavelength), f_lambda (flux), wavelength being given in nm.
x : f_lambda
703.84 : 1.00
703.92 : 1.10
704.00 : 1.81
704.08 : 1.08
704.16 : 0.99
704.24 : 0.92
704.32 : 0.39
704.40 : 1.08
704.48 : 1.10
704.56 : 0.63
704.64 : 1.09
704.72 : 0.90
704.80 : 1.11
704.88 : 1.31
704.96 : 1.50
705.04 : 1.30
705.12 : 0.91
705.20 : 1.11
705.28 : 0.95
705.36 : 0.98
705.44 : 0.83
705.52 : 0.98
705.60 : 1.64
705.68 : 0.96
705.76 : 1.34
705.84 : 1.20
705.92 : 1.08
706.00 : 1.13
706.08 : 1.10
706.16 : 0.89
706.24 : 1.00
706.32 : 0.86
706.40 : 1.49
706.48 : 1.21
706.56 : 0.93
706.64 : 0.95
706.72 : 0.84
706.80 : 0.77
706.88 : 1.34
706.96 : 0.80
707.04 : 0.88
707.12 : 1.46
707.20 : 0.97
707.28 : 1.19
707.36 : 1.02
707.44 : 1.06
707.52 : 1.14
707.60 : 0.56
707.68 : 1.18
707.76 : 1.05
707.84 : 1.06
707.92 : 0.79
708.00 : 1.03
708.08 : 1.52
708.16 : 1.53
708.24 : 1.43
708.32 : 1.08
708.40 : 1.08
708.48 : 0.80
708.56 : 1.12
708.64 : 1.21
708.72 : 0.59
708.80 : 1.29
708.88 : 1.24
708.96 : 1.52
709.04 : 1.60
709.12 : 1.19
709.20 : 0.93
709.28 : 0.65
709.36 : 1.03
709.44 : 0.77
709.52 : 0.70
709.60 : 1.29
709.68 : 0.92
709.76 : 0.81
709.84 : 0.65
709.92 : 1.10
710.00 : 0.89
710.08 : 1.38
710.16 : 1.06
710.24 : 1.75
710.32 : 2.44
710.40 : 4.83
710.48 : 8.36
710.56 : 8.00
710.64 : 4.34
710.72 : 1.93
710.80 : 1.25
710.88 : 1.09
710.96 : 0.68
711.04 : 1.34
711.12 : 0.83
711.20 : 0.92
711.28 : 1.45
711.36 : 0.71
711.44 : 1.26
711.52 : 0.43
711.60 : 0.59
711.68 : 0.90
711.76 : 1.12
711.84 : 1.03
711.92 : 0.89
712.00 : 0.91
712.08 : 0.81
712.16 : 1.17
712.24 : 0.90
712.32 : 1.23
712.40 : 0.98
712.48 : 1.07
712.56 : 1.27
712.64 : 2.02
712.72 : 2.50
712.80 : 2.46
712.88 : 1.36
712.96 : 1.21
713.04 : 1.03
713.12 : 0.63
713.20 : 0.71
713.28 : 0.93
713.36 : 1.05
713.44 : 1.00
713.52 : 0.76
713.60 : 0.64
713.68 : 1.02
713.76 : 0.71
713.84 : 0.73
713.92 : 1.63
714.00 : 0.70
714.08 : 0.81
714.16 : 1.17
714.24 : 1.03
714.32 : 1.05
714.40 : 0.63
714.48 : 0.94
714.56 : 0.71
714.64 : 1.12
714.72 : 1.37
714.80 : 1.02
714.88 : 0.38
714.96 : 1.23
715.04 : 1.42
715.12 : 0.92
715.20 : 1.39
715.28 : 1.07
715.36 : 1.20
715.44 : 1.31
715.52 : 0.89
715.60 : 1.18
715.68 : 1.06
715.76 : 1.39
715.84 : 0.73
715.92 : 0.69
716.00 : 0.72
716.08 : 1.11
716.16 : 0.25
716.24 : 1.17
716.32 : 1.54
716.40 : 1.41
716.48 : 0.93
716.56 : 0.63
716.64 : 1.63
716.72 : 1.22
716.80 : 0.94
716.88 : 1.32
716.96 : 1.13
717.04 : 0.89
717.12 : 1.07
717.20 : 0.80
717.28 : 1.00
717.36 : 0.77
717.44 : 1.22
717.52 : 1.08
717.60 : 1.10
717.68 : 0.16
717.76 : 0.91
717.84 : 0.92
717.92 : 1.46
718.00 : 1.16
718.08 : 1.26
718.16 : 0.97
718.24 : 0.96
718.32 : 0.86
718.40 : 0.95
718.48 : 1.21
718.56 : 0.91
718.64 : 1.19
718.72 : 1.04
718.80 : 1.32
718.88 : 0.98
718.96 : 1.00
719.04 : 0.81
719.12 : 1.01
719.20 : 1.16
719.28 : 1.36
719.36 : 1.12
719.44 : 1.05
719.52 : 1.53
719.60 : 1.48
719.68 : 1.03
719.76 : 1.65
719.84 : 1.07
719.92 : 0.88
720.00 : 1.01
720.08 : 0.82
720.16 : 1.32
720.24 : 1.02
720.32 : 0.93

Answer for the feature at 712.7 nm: [N II] 6583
